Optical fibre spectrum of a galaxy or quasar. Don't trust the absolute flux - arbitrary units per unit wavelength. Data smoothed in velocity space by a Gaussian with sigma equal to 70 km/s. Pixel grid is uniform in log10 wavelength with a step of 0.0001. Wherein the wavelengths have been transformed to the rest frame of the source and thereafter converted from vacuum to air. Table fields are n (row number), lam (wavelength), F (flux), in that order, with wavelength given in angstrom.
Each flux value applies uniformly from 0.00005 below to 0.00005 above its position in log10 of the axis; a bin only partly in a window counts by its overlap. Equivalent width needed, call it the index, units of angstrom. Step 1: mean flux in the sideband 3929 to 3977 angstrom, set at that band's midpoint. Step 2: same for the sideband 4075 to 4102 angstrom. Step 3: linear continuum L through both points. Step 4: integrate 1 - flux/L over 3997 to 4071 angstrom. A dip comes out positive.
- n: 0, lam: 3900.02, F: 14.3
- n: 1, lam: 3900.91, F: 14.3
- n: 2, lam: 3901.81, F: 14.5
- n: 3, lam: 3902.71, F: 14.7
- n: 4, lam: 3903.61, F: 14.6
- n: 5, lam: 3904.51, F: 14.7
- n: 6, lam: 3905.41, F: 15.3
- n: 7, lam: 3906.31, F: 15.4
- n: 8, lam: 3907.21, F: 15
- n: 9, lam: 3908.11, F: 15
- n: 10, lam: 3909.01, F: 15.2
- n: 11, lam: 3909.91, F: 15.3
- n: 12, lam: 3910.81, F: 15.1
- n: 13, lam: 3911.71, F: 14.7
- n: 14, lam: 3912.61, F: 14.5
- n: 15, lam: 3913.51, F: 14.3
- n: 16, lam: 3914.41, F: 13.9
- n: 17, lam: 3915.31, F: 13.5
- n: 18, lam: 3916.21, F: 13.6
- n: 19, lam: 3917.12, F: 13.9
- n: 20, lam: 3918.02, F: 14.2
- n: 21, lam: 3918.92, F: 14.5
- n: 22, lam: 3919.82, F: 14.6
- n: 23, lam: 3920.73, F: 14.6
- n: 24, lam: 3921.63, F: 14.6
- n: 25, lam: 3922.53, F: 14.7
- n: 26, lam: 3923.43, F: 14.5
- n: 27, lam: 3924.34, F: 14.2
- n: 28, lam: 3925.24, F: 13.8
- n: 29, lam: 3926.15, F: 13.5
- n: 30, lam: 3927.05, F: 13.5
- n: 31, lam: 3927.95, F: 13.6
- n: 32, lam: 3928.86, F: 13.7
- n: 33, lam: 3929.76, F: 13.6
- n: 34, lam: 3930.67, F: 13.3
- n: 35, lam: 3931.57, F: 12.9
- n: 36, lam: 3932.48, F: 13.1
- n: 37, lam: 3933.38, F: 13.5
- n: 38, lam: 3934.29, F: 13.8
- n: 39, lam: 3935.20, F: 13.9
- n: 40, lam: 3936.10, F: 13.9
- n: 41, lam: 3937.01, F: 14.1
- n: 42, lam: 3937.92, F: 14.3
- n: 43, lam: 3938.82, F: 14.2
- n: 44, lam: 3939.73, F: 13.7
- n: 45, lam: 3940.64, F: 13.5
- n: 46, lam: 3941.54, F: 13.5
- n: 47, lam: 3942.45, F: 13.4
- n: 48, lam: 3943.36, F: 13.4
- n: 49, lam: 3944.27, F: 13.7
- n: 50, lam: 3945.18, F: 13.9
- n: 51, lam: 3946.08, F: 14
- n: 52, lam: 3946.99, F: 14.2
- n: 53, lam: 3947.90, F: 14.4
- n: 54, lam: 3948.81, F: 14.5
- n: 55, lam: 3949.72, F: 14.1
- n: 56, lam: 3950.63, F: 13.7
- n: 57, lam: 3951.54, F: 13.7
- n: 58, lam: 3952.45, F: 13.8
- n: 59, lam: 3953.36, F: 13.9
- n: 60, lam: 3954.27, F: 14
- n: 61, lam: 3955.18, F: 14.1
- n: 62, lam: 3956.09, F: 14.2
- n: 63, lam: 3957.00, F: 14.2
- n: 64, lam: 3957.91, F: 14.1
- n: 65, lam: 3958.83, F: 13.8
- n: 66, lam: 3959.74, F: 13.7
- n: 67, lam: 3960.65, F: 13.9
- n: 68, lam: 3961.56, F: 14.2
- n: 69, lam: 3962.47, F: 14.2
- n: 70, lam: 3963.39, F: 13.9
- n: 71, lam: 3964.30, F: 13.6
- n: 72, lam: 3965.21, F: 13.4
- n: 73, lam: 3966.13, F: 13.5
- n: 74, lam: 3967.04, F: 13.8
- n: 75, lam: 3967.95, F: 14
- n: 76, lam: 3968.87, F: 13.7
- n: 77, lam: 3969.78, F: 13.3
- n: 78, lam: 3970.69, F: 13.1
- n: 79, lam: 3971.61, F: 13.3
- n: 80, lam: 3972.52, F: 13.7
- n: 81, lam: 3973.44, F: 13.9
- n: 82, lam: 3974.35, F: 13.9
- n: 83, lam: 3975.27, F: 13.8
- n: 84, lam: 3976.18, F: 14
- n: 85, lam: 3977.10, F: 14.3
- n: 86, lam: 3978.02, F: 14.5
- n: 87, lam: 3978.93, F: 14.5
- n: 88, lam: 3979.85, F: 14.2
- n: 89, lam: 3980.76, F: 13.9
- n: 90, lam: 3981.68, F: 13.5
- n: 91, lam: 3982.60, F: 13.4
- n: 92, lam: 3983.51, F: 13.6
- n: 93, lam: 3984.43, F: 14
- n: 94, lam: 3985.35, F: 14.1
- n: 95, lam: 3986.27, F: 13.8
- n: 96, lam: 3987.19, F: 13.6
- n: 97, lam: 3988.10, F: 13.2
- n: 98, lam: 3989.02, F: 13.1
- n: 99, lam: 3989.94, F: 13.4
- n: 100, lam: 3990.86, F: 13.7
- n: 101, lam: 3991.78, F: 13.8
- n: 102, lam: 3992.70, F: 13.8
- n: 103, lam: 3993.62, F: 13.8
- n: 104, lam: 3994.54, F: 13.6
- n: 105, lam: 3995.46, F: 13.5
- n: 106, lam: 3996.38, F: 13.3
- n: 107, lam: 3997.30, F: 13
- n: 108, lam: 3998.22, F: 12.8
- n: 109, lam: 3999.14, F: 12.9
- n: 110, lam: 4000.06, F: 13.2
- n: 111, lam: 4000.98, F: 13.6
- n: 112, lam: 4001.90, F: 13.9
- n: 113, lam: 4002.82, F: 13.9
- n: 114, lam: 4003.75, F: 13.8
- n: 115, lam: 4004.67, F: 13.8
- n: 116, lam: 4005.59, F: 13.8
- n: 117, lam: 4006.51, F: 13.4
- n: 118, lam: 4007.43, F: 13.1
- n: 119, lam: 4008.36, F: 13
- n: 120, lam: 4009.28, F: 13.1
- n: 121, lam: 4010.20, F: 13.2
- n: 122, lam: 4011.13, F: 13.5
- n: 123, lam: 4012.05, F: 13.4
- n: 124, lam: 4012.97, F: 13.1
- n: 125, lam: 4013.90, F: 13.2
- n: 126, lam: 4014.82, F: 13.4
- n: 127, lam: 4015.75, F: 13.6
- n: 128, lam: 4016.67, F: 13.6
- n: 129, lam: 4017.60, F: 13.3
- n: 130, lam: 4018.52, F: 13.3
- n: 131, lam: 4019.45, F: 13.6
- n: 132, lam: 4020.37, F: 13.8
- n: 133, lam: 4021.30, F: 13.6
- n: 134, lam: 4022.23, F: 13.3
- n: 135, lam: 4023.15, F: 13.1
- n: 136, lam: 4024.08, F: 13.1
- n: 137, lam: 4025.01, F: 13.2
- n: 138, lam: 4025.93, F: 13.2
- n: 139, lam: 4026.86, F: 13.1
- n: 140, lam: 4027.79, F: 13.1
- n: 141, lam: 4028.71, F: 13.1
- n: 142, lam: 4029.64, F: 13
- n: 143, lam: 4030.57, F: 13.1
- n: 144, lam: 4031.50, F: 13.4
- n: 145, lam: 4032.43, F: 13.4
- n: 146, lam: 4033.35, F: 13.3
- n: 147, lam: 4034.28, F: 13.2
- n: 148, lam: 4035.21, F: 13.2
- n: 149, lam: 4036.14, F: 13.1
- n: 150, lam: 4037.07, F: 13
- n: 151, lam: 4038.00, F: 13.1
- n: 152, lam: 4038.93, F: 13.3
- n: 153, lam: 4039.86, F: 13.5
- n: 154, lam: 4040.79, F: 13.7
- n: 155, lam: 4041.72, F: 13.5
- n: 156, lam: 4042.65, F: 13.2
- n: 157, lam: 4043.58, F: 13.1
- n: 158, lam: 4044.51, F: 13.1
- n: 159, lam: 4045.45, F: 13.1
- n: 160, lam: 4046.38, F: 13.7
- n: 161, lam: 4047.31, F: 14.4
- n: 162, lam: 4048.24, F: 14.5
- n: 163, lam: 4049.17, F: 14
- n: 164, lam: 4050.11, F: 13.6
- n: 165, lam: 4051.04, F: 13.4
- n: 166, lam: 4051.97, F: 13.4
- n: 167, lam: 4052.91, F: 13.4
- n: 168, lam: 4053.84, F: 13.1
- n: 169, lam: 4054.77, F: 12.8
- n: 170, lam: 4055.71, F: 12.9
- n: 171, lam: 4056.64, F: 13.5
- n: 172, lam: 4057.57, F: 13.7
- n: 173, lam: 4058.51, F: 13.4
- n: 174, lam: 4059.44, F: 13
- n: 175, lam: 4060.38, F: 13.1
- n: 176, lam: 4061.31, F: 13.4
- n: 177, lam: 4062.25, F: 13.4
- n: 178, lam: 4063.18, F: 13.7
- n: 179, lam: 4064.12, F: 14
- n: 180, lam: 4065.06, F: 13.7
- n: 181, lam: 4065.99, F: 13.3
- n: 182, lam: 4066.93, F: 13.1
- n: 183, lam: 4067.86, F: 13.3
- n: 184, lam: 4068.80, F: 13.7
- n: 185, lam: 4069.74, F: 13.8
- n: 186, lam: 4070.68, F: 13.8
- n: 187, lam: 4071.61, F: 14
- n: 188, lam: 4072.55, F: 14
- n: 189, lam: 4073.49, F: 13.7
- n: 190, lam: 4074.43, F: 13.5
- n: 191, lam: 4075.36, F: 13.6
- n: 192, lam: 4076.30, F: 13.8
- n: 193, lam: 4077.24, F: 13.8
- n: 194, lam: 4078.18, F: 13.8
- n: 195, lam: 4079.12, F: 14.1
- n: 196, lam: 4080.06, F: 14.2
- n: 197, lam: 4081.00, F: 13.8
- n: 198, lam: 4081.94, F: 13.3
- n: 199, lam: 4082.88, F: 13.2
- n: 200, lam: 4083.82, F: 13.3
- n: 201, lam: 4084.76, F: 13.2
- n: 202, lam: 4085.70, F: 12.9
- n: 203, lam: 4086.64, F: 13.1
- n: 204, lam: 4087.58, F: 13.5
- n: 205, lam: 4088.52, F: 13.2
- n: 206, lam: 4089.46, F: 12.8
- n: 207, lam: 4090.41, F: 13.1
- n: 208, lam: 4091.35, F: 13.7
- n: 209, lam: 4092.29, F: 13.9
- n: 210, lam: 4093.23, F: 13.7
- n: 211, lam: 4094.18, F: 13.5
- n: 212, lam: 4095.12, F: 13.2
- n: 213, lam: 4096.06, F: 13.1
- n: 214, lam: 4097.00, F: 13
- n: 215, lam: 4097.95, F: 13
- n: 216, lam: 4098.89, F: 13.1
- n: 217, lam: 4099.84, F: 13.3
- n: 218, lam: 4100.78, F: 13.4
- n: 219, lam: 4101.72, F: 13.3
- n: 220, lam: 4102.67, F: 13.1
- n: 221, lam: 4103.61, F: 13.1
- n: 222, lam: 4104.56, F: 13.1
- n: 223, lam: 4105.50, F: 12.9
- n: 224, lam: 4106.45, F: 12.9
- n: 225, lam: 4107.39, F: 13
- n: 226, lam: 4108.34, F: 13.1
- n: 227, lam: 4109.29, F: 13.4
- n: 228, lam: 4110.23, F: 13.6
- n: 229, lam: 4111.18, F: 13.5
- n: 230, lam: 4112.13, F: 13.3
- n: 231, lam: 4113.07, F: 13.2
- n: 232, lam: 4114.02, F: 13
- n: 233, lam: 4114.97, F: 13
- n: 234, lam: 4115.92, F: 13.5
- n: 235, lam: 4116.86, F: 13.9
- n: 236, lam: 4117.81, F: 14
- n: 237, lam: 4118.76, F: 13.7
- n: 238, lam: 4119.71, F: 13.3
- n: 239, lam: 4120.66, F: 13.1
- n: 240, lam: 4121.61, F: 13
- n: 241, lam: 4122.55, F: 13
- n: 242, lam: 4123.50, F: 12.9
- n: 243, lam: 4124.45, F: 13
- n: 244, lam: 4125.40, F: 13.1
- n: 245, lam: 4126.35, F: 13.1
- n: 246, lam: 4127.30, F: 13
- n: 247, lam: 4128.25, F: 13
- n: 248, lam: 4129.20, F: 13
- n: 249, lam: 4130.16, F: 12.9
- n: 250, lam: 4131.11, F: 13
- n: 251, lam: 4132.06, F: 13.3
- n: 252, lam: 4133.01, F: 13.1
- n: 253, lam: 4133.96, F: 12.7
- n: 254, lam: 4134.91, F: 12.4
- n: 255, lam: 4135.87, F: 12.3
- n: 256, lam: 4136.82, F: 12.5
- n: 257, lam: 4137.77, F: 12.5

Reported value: 1.00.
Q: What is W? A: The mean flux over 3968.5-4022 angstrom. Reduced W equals 13.6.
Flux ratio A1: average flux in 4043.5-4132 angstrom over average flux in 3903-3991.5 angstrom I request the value 1.0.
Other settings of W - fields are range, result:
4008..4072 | 13.4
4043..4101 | 13.5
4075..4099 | 13.4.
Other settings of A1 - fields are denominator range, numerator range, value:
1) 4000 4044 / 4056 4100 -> 1.01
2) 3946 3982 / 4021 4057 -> 0.96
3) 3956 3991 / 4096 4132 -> 0.96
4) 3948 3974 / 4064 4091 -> 0.98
